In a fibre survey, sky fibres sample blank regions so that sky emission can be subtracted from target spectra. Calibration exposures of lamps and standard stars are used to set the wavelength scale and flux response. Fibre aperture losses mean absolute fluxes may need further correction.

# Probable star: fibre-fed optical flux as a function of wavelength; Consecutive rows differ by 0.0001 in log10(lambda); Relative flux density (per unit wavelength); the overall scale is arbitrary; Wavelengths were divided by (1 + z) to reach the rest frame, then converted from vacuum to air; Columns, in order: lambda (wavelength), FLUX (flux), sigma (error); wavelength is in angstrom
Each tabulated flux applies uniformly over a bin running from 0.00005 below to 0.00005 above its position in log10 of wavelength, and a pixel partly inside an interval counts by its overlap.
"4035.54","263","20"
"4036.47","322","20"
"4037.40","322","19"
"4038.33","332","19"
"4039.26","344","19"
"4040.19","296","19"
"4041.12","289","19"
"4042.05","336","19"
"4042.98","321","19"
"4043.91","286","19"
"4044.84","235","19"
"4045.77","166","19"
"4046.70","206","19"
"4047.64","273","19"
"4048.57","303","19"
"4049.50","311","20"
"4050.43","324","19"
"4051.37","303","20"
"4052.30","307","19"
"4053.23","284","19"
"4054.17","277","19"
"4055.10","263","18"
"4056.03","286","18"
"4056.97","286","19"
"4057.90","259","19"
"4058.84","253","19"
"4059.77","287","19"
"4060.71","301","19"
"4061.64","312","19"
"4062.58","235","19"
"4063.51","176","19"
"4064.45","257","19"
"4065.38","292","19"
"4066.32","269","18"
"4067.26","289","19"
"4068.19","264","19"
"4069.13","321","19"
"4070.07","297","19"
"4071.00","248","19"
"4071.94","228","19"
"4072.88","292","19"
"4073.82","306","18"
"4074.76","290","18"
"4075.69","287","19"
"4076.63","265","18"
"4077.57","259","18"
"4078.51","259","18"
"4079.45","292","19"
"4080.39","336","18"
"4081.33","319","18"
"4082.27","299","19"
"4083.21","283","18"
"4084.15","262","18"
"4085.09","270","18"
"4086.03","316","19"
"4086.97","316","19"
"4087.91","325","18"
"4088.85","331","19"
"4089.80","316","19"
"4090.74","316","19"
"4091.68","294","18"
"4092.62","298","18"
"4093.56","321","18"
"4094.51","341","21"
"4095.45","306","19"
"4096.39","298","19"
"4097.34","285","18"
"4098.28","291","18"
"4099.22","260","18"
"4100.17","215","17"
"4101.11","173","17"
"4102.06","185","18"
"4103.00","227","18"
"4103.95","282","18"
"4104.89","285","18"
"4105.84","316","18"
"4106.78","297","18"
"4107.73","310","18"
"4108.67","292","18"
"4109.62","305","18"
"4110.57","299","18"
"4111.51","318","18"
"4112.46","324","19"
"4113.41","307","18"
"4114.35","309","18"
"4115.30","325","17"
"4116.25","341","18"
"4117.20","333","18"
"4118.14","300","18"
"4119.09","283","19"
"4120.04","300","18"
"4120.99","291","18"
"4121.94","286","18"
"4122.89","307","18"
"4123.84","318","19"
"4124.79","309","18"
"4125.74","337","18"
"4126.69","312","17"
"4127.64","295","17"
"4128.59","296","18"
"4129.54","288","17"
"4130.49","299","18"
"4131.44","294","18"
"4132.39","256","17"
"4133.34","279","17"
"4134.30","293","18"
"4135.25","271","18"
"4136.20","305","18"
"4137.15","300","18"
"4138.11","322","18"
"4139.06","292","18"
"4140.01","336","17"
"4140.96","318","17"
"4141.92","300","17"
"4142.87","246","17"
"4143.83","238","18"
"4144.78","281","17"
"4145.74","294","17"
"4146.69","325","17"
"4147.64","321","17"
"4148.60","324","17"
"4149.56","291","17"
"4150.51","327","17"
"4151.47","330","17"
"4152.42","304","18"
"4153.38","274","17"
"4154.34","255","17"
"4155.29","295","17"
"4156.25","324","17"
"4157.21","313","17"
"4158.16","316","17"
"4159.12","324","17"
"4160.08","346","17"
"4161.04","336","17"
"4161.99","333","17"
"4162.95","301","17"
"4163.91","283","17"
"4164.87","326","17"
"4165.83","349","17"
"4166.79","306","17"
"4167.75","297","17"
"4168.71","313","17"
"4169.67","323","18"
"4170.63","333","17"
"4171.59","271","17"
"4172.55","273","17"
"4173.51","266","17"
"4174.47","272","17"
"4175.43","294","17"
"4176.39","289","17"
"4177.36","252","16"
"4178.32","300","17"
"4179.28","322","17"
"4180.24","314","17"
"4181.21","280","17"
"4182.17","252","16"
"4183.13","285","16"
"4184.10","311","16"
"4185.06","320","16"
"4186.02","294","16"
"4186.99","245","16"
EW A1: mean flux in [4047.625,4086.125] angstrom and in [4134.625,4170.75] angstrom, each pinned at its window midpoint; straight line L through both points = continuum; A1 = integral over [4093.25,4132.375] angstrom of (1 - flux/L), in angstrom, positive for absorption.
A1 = 0.2 angstrom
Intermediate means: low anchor 282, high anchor 307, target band 294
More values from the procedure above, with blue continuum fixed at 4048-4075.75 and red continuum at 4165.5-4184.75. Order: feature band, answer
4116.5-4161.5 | -1.8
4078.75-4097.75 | -1.5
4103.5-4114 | -0.6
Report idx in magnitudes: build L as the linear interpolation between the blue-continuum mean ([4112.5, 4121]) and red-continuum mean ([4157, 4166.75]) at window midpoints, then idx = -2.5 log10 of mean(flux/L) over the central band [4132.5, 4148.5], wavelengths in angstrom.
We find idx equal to 0.080 mag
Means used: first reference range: 312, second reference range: 322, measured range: 295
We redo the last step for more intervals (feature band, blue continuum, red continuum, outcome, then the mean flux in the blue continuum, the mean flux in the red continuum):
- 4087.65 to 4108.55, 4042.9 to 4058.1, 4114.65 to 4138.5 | 0.025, 275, 301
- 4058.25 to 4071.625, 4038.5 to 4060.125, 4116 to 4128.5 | 0.068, 283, 308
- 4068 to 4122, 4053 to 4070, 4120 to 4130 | -0.009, 273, 304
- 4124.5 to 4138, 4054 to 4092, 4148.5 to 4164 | 0.025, 284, 311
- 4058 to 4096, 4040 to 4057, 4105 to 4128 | 0.019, 281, 309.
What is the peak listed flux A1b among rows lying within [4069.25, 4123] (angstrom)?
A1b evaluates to 341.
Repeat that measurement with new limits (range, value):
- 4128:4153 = 336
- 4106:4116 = 325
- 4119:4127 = 337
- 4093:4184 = 349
